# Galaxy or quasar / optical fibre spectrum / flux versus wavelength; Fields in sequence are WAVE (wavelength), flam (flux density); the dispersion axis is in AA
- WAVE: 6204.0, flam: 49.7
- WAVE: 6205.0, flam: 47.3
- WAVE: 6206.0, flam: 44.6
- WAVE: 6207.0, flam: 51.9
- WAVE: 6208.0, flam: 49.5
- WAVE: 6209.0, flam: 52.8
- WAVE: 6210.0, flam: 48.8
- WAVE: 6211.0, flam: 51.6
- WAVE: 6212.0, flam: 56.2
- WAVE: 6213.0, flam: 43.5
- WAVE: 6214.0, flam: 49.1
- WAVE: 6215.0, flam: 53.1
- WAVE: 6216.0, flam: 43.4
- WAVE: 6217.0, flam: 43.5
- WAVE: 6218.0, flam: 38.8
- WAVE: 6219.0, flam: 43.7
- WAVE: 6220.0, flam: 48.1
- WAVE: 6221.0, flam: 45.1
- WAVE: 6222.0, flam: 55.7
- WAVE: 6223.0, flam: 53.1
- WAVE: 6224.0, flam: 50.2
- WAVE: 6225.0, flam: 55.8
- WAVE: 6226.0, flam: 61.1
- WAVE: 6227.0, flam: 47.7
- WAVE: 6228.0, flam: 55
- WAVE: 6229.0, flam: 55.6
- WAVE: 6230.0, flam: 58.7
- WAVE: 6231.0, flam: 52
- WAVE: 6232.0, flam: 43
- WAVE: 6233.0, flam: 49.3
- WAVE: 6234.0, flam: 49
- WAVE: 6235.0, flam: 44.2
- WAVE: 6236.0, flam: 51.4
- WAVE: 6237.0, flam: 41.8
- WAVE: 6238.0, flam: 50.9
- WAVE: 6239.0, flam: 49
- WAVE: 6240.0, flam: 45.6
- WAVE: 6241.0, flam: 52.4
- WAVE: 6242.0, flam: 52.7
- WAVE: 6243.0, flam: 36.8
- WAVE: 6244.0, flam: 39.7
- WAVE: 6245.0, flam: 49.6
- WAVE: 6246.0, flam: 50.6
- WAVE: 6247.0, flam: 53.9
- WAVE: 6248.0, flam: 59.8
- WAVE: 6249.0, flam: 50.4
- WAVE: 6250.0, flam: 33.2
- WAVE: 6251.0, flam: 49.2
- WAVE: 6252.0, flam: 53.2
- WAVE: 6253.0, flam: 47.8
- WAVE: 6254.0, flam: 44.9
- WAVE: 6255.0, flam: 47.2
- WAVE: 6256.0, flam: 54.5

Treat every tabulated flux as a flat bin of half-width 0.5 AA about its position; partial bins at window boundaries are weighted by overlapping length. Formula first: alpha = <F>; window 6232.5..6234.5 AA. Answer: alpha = 49.1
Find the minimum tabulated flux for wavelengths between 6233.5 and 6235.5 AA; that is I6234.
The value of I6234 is 44.2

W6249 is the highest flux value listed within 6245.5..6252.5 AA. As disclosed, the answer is 59.8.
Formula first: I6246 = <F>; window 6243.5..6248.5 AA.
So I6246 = 50.7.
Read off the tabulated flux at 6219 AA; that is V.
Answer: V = 43.7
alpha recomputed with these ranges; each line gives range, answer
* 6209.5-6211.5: 50.2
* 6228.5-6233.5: 51.7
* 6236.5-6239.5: 47.2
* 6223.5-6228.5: 54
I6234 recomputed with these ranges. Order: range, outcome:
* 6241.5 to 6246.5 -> 36.8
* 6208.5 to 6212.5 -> 48.8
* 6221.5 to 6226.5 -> 50.2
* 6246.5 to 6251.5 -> 33.2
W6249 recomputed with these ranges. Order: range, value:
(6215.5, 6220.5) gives 48.1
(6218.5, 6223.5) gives 55.7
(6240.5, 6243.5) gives 52.7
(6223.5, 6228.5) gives 61.1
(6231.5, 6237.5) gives 51.4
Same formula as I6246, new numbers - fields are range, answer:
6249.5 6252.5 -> 45.2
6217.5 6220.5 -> 43.5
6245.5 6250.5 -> 49.6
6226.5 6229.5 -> 52.8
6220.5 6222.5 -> 50.4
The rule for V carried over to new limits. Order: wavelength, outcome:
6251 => 49.2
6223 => 53.1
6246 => 50.6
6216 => 43.4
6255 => 47.2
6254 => 44.9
